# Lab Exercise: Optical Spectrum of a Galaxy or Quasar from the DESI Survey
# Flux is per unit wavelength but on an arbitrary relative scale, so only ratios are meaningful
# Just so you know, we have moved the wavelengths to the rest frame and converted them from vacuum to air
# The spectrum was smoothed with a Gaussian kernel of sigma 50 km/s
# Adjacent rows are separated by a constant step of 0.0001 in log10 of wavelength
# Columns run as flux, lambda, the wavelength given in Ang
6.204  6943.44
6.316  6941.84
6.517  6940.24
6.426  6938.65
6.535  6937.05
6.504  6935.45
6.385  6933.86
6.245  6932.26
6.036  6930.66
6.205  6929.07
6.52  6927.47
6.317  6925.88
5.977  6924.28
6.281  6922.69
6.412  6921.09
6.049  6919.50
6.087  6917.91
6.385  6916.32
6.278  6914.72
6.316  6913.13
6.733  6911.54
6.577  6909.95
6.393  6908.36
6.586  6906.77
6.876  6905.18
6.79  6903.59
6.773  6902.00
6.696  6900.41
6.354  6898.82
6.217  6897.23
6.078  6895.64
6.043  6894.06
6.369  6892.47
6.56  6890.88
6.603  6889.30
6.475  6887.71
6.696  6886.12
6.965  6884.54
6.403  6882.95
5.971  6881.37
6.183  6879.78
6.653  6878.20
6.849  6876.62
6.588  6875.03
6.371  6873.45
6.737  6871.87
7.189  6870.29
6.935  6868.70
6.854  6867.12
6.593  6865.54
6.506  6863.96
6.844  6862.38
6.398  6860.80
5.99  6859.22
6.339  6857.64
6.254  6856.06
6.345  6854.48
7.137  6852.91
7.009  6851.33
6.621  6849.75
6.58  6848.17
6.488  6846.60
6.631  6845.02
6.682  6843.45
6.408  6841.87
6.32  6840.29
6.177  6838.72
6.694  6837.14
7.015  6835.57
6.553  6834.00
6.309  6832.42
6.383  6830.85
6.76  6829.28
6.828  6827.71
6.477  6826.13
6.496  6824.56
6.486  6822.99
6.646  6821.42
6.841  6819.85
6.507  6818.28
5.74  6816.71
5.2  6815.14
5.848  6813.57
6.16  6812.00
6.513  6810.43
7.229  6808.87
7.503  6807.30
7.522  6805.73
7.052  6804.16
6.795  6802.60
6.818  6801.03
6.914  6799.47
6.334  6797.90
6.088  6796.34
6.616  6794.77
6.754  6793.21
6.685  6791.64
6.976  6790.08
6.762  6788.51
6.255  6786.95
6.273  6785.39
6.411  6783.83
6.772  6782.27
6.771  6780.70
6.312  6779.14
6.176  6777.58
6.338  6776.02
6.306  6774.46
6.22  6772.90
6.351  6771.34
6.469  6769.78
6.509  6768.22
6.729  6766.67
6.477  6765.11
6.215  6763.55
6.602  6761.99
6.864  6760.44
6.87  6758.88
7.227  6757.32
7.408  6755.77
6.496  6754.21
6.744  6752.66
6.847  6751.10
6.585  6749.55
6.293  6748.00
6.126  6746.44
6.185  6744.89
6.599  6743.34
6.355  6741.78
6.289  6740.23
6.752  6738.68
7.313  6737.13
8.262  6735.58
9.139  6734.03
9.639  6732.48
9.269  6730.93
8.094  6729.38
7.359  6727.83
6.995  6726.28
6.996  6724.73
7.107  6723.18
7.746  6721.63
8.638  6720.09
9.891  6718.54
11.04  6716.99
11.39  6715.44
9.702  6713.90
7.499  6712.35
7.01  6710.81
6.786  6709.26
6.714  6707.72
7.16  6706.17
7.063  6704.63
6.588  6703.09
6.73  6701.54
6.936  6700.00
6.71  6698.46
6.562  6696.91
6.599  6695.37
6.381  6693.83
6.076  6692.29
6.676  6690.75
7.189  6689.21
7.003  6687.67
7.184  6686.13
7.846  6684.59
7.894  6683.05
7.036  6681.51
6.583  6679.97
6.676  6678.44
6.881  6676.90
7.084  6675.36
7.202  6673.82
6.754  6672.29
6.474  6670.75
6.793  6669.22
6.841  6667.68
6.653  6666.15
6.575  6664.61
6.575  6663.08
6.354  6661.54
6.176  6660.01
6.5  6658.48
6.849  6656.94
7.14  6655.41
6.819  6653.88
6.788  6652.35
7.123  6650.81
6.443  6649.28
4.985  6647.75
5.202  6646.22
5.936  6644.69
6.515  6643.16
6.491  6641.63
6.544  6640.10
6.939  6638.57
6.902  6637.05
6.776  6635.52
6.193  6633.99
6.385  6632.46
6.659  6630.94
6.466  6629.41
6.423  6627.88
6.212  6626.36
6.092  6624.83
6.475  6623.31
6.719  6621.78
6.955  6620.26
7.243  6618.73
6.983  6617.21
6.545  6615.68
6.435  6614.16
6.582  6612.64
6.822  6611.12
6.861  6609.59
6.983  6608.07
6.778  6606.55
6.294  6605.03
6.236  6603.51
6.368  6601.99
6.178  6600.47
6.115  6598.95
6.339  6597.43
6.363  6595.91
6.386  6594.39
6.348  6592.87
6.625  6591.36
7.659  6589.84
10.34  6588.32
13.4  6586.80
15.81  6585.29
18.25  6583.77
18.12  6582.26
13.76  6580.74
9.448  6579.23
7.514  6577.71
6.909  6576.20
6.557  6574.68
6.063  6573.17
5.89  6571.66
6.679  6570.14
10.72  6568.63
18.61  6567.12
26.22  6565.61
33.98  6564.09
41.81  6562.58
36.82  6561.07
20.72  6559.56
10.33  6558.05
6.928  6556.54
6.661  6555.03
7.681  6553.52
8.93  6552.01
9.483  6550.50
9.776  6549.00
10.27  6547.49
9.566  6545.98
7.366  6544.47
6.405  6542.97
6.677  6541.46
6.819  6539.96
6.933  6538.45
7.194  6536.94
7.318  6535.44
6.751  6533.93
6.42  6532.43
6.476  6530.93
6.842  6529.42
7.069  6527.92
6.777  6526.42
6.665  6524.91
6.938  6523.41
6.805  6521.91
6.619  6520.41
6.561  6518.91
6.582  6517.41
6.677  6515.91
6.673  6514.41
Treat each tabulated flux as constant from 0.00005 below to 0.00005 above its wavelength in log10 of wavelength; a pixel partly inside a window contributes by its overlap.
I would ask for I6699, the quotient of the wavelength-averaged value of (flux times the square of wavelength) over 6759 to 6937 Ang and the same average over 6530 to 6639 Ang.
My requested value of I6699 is 0.73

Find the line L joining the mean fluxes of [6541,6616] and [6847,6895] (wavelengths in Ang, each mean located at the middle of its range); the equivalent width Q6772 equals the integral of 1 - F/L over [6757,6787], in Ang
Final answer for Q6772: 5.8 Ang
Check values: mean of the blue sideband 10.9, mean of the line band 6.5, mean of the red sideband 6.57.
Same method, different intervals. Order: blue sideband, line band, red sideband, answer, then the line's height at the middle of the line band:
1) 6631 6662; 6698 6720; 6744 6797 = -5.0 Ang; 6.51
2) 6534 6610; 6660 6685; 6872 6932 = 7.1 Ang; 9.56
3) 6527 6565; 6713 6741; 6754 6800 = -2.5 Ang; 7.71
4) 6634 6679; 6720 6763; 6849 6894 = -4.2 Ang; 6.58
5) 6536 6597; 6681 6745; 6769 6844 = 8.0 Ang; 8.67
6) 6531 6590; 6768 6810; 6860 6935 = 8.4 Ang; 8.32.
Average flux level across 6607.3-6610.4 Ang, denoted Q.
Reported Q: 6.91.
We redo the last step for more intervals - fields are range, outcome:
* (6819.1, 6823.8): 6.66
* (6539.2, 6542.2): 6.75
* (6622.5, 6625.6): 6.28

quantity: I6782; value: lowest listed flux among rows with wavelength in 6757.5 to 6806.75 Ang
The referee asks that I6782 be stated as 6.088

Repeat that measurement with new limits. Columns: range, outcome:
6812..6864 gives 5.2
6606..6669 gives 4.985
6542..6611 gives 5.89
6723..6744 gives 6.289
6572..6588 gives 6.063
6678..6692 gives 6.583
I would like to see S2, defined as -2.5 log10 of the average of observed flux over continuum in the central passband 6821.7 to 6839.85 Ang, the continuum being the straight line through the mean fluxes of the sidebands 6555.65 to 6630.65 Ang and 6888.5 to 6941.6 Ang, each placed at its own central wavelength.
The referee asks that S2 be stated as 0.15 mag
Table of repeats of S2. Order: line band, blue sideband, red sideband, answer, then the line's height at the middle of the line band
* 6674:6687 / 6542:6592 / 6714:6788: 0.308 mag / 9.49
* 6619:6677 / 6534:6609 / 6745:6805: 0.381 mag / 9.33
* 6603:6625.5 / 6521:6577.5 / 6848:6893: 0.454 mag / 10.1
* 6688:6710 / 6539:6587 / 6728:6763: 0.280 mag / 8.72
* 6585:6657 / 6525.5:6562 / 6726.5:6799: 0.243 mag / 8.61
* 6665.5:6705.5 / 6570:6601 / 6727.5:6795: 0.145 mag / 7.84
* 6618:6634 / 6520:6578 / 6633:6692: 0.226 mag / 8.06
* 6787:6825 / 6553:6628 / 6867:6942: 0.178 mag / 7.77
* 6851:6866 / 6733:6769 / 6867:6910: 0.015 mag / 6.62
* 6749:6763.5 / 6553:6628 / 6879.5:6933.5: 0.227 mag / 8.41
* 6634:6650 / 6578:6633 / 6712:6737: 0.295 mag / 8.23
